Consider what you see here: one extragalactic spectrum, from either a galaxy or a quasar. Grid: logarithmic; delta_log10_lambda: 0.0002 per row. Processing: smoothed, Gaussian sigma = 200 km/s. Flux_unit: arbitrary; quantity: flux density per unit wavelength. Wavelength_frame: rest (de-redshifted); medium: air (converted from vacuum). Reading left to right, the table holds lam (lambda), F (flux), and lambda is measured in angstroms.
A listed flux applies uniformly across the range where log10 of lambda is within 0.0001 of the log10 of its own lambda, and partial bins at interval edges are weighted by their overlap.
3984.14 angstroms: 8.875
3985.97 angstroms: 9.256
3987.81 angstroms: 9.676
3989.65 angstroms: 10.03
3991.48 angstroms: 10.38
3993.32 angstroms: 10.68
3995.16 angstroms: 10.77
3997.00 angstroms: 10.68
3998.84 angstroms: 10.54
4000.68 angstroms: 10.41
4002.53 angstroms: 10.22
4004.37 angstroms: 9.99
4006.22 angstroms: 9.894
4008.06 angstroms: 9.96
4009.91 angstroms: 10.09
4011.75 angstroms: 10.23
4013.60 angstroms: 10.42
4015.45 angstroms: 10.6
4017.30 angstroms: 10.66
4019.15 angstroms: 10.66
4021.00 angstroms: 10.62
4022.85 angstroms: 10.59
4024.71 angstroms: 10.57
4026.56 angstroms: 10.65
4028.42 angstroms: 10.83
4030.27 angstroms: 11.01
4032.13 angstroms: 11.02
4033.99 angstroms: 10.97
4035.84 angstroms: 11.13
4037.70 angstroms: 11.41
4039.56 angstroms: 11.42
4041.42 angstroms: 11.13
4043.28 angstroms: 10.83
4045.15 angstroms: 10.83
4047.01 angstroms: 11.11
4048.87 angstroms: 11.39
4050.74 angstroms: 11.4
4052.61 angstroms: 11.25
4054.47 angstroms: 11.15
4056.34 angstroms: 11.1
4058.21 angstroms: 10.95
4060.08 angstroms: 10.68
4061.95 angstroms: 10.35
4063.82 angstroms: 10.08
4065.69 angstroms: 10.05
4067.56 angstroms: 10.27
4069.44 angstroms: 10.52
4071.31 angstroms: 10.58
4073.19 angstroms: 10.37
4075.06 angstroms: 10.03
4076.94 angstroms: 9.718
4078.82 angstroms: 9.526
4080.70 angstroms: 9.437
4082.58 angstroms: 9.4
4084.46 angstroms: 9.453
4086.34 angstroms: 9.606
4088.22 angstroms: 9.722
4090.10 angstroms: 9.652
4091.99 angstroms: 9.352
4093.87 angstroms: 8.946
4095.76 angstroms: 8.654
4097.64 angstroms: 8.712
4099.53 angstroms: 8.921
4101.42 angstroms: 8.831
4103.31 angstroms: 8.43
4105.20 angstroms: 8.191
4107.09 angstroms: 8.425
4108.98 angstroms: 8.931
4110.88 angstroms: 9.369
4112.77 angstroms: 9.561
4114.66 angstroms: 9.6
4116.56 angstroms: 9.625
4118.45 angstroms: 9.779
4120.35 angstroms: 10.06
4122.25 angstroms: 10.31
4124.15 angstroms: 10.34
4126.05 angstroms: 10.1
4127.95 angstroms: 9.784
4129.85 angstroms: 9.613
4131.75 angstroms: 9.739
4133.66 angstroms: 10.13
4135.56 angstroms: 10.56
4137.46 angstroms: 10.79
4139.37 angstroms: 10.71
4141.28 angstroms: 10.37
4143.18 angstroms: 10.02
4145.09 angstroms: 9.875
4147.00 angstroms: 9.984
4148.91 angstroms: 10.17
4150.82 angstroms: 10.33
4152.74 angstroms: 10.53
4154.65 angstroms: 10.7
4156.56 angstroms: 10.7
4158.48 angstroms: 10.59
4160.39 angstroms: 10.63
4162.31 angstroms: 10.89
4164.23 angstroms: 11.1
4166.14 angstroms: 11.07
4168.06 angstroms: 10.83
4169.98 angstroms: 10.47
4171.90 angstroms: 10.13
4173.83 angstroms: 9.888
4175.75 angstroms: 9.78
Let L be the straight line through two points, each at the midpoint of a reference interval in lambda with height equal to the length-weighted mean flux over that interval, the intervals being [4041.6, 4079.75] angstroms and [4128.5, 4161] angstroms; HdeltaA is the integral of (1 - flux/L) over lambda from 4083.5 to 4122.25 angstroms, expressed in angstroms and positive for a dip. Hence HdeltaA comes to 4.6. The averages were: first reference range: 10.6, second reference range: 10.3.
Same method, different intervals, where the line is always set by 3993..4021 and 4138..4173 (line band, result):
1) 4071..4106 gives 3.8 angstroms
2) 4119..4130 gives 0.4 angstroms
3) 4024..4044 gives -1.1 angstroms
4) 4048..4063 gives -0.9 angstroms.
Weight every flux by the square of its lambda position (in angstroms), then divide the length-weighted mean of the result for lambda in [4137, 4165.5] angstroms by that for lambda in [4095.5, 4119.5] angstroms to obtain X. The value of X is 1.2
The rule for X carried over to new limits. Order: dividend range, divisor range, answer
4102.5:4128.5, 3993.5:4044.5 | 0.93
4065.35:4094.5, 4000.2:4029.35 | 0.97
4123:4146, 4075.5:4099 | 1.11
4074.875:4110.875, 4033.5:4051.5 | 0.84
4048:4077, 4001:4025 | 1.05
